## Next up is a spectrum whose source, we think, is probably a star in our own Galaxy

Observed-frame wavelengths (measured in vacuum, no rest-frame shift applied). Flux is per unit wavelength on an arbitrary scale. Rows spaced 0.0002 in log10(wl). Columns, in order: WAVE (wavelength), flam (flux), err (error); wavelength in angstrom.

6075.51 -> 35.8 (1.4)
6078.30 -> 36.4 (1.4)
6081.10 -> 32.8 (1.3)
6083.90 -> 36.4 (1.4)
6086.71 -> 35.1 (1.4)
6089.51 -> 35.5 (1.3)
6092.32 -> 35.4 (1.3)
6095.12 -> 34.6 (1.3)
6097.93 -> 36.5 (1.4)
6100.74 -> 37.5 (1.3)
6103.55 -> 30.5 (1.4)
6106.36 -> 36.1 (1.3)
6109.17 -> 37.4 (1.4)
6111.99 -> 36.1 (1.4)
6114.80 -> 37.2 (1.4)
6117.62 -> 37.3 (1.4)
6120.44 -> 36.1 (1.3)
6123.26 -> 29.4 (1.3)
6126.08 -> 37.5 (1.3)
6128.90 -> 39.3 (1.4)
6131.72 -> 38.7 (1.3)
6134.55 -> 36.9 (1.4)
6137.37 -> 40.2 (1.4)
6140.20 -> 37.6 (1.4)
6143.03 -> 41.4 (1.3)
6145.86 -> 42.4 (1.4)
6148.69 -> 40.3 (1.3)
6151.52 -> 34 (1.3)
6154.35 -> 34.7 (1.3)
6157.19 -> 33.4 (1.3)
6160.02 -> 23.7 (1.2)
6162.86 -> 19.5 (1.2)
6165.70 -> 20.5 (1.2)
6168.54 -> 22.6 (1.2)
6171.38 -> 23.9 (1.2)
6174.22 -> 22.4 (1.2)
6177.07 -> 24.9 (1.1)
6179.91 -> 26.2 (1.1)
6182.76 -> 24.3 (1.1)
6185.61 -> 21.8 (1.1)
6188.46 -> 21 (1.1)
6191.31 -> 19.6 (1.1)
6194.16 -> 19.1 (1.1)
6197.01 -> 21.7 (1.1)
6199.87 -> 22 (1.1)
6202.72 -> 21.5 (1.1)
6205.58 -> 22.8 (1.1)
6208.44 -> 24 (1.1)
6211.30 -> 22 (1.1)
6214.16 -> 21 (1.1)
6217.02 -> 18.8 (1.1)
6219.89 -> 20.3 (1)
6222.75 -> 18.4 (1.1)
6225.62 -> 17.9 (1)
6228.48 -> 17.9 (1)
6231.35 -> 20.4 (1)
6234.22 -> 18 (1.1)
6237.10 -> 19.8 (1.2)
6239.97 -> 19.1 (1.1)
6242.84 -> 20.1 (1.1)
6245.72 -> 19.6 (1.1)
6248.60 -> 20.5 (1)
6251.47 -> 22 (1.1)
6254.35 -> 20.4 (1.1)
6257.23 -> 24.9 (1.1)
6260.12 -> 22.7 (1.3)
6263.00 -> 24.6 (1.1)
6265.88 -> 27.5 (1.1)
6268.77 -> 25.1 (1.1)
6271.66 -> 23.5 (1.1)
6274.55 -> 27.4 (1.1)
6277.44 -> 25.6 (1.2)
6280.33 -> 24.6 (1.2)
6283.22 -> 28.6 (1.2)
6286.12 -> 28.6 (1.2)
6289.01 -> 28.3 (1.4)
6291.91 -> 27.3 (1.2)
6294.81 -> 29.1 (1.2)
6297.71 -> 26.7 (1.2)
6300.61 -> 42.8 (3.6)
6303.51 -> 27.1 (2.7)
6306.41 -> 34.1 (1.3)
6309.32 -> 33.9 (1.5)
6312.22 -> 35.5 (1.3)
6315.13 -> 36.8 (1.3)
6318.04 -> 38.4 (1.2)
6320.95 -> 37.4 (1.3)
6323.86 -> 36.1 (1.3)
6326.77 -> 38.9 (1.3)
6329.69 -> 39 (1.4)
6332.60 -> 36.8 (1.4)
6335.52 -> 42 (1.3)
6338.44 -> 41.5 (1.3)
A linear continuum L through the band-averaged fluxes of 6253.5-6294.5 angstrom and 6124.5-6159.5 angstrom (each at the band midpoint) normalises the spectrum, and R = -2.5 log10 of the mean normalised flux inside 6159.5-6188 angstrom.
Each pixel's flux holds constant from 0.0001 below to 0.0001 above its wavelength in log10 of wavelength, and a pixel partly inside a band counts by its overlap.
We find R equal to 0.45 mag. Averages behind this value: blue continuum 37.6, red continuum 25.8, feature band 22.9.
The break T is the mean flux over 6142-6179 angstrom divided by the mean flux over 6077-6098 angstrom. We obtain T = 0.8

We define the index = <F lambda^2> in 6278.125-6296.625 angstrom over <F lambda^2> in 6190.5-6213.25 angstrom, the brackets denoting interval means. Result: 1.3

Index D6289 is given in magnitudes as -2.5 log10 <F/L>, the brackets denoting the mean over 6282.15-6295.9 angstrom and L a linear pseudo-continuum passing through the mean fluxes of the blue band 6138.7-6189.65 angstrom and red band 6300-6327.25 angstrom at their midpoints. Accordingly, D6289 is 0.22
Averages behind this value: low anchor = 28.6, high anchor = 35.8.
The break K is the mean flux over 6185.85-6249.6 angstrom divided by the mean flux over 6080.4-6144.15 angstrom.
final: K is 0.56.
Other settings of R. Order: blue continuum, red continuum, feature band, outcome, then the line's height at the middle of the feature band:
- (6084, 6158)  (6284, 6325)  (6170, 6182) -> 0.41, 35.5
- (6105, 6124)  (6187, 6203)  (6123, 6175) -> -0.11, 29.4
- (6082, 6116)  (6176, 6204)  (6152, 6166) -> -0.02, 26.8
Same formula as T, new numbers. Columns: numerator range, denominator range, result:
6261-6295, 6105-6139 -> 0.72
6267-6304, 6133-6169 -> 0.85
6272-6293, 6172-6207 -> 1.21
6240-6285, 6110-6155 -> 0.63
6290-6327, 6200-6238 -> 1.67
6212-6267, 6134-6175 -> 0.66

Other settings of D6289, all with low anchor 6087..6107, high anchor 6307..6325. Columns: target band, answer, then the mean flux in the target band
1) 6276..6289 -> 0.31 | 27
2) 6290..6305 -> 0.18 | 30.5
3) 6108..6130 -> -0.03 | 36.2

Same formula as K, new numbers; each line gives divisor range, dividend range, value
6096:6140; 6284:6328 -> 0.91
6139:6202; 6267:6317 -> 1.10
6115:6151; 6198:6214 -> 0.59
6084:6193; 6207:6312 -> 0.76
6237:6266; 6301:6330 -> 1.65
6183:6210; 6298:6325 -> 1.64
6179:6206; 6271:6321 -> 1.41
